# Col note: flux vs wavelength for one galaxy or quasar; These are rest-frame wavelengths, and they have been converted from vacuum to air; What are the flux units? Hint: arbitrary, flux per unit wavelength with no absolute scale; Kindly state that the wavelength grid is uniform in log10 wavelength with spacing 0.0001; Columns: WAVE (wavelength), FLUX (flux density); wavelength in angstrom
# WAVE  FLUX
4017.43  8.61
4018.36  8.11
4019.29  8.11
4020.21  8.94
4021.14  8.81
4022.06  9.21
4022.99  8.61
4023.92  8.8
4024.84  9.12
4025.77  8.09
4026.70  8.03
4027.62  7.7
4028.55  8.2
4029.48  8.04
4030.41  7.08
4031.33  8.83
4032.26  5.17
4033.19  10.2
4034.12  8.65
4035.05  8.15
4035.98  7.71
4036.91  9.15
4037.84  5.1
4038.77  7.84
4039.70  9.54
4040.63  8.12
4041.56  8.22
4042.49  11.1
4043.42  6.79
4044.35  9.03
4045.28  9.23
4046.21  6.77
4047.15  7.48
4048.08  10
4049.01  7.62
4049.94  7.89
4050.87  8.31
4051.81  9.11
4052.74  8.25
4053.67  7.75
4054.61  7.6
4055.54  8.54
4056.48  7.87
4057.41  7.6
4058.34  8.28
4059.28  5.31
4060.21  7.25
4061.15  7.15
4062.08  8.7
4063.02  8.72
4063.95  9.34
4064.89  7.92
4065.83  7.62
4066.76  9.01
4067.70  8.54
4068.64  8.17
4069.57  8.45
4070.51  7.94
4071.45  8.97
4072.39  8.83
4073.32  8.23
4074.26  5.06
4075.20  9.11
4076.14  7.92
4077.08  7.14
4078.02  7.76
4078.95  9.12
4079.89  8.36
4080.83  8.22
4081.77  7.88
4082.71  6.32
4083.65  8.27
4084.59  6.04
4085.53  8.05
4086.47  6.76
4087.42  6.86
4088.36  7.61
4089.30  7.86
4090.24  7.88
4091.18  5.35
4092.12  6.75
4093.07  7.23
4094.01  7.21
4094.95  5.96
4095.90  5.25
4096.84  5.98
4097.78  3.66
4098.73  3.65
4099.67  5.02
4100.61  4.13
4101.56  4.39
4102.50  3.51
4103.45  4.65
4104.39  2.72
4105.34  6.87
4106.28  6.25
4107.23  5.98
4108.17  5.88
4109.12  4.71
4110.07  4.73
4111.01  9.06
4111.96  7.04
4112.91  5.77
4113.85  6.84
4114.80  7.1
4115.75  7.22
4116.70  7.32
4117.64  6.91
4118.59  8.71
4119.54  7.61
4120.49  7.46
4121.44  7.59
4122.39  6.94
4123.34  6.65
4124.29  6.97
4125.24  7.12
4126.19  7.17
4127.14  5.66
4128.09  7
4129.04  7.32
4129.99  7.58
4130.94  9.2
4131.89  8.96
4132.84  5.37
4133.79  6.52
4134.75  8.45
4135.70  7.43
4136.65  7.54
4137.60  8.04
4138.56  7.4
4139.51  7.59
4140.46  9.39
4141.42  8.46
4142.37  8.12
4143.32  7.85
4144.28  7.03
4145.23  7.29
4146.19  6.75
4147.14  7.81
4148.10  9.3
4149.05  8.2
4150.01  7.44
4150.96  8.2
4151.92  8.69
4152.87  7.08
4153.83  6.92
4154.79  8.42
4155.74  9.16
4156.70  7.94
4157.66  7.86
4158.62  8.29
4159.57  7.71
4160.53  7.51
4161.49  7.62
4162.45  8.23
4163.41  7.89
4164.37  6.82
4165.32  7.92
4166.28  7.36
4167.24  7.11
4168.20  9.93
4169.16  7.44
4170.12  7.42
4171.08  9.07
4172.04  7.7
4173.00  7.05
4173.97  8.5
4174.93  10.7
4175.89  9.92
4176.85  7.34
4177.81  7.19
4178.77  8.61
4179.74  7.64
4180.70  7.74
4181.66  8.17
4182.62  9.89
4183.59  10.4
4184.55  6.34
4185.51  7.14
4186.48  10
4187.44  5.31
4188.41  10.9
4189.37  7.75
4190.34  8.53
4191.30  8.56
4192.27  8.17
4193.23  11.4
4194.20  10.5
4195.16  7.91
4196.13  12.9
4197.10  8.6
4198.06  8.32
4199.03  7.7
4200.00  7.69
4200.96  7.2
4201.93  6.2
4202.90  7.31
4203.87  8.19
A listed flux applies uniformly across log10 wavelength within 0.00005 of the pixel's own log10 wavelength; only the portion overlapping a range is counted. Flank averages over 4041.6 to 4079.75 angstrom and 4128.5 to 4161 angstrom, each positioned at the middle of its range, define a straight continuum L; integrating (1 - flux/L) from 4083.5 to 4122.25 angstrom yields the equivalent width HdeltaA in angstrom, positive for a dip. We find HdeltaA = 8.3 angstrom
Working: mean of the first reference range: 8.14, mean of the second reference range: 7.85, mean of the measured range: 6.28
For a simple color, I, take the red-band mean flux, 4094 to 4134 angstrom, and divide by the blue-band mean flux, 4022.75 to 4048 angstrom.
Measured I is 0.77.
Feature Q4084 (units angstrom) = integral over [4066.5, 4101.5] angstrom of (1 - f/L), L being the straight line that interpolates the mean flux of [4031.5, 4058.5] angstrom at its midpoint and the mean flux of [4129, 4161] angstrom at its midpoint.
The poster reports 4.1 angstrom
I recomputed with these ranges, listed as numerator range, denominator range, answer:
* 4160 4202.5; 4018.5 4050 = 1.01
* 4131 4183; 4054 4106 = 1.13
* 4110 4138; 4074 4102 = 1.09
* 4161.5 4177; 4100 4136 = 1.24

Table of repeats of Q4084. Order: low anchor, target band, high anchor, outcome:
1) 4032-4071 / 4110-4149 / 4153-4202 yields 3.7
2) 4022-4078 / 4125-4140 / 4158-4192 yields 1.4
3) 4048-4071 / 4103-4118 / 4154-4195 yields 3.7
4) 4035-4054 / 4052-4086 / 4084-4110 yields -4.1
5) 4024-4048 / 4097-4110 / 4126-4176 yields 5.3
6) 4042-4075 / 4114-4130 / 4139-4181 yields 1.7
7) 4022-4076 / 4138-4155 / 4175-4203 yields 1.1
